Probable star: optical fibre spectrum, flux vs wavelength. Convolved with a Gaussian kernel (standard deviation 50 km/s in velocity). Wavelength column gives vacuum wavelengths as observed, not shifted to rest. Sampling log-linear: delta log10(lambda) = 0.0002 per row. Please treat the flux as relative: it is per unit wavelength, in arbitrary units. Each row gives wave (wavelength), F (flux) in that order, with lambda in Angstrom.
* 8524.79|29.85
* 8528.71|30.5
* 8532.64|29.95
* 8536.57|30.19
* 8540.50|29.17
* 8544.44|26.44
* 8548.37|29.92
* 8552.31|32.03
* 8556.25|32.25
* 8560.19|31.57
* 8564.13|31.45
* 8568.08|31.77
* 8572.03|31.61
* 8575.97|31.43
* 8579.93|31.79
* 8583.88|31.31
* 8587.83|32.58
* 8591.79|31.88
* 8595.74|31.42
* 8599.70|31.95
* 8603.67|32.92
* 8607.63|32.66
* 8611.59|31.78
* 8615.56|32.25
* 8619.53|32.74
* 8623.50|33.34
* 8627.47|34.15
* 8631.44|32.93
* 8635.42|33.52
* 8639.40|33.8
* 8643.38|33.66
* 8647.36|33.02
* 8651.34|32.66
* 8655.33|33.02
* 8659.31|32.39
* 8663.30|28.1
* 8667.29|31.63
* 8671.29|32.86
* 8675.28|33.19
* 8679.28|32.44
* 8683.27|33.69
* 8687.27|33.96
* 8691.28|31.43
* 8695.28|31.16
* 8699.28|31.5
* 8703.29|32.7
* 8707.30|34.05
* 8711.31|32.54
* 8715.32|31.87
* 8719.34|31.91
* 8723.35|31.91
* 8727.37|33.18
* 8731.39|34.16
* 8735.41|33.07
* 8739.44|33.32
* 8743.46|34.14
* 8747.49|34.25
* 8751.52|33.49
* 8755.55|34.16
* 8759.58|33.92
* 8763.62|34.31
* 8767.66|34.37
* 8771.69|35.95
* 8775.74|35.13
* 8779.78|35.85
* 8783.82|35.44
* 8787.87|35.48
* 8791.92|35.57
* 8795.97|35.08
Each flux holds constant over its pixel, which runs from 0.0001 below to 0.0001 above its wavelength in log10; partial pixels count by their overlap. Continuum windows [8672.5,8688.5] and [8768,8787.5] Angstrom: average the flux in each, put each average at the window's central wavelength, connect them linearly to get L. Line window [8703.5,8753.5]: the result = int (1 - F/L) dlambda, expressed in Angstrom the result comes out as 1.8 Angstrom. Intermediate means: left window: 33.3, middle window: 33.1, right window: 35.5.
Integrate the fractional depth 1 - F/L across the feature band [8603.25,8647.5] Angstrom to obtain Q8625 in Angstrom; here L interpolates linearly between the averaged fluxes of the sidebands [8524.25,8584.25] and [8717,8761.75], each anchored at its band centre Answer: -1.9 Angstrom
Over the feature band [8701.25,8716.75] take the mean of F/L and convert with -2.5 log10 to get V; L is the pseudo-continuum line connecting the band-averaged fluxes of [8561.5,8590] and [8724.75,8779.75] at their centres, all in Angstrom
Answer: 0.02 mag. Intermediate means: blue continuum 31.7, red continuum 34.1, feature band 32.8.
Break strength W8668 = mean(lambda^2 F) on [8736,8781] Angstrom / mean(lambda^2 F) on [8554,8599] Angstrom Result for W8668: 1.1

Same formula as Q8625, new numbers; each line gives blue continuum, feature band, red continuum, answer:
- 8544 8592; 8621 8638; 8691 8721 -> -0.9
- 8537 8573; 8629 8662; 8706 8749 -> -1.1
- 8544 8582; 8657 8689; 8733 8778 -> 0.6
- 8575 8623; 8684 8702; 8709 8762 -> 0.4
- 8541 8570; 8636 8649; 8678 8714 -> -0.7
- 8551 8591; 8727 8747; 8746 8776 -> 0.2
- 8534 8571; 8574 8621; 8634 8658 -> -0.3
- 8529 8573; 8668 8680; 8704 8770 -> -0.1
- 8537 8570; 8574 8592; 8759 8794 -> -0.4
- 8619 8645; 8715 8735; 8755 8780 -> 1.0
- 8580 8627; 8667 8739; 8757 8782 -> 2.5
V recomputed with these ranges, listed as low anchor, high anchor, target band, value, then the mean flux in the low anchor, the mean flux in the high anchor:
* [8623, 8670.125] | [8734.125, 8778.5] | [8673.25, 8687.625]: 0.00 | 32.7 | 34.2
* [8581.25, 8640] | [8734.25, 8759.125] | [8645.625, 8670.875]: 0.04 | 32.6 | 33.8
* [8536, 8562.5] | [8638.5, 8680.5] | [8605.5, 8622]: -0.03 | 30.2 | 32.4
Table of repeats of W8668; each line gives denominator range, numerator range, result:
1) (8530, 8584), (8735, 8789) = 1.18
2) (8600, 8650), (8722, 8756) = 1.04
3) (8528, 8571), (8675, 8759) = 1.12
